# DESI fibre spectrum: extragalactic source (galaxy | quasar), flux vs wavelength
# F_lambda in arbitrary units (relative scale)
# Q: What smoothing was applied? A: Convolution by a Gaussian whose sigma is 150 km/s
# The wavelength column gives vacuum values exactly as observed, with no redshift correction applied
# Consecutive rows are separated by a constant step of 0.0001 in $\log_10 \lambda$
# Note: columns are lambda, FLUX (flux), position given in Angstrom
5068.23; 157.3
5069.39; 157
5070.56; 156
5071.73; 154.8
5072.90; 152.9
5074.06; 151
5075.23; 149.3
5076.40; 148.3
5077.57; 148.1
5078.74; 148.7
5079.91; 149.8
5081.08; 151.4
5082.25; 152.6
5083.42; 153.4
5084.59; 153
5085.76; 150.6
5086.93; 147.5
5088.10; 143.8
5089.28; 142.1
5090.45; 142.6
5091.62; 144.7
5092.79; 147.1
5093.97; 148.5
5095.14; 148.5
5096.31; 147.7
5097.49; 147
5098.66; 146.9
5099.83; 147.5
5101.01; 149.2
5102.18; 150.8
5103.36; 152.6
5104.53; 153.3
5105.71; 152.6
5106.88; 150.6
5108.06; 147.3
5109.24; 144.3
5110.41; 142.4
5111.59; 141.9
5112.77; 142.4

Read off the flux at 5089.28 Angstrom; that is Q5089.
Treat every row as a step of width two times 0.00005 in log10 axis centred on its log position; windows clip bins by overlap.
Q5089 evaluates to 142.1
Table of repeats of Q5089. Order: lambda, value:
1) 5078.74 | 148.7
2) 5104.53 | 153.3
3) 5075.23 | 149.3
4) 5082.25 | 152.6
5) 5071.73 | 154.8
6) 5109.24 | 144.3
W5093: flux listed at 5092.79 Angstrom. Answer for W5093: 147.1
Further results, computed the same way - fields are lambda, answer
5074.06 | 151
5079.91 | 149.8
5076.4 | 148.3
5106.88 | 150.6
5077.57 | 148.1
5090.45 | 142.6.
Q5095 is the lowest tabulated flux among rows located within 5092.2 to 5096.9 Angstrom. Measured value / 147.1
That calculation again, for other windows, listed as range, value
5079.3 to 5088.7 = 143.8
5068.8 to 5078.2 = 148.1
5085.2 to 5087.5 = 147.5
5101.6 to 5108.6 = 147.3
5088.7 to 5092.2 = 142.1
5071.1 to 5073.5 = 152.9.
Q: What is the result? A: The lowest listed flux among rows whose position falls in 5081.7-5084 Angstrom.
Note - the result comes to 152.6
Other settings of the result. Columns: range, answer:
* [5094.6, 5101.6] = 146.9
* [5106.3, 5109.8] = 144.3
